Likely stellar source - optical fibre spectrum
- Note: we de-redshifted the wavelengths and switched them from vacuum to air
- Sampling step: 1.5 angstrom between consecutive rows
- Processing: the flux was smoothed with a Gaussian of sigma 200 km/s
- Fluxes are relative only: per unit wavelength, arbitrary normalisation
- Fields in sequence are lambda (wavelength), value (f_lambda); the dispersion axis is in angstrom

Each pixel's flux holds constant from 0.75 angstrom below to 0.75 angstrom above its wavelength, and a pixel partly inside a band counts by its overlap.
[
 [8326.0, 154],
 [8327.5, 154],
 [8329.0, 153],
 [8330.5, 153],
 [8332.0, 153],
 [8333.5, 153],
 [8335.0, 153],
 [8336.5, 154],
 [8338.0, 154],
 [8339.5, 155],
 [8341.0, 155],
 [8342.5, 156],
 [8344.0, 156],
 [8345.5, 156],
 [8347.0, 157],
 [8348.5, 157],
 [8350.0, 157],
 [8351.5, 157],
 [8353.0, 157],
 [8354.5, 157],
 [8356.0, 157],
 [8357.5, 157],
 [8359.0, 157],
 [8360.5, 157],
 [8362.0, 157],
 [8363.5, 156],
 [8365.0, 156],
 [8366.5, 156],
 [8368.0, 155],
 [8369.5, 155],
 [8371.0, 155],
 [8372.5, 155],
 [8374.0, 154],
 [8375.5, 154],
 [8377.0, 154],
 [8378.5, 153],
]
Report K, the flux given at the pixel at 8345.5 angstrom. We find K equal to 156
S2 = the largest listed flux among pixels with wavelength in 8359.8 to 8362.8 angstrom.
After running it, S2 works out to 157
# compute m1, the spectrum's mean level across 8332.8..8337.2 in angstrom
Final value 153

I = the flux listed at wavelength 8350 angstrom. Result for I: 157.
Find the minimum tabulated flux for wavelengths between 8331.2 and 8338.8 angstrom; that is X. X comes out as 153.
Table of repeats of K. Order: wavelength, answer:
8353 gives 157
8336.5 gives 154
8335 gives 153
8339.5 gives 155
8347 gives 157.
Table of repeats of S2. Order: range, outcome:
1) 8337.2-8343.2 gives 156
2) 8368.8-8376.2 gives 155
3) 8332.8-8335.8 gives 153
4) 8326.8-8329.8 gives 154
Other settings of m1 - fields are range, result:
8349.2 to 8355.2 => 157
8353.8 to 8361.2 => 157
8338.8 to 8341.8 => 155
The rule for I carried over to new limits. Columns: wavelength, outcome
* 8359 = 157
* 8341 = 155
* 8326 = 154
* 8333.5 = 153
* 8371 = 155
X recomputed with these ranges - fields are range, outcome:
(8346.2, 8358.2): 157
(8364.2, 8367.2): 156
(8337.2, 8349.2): 154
